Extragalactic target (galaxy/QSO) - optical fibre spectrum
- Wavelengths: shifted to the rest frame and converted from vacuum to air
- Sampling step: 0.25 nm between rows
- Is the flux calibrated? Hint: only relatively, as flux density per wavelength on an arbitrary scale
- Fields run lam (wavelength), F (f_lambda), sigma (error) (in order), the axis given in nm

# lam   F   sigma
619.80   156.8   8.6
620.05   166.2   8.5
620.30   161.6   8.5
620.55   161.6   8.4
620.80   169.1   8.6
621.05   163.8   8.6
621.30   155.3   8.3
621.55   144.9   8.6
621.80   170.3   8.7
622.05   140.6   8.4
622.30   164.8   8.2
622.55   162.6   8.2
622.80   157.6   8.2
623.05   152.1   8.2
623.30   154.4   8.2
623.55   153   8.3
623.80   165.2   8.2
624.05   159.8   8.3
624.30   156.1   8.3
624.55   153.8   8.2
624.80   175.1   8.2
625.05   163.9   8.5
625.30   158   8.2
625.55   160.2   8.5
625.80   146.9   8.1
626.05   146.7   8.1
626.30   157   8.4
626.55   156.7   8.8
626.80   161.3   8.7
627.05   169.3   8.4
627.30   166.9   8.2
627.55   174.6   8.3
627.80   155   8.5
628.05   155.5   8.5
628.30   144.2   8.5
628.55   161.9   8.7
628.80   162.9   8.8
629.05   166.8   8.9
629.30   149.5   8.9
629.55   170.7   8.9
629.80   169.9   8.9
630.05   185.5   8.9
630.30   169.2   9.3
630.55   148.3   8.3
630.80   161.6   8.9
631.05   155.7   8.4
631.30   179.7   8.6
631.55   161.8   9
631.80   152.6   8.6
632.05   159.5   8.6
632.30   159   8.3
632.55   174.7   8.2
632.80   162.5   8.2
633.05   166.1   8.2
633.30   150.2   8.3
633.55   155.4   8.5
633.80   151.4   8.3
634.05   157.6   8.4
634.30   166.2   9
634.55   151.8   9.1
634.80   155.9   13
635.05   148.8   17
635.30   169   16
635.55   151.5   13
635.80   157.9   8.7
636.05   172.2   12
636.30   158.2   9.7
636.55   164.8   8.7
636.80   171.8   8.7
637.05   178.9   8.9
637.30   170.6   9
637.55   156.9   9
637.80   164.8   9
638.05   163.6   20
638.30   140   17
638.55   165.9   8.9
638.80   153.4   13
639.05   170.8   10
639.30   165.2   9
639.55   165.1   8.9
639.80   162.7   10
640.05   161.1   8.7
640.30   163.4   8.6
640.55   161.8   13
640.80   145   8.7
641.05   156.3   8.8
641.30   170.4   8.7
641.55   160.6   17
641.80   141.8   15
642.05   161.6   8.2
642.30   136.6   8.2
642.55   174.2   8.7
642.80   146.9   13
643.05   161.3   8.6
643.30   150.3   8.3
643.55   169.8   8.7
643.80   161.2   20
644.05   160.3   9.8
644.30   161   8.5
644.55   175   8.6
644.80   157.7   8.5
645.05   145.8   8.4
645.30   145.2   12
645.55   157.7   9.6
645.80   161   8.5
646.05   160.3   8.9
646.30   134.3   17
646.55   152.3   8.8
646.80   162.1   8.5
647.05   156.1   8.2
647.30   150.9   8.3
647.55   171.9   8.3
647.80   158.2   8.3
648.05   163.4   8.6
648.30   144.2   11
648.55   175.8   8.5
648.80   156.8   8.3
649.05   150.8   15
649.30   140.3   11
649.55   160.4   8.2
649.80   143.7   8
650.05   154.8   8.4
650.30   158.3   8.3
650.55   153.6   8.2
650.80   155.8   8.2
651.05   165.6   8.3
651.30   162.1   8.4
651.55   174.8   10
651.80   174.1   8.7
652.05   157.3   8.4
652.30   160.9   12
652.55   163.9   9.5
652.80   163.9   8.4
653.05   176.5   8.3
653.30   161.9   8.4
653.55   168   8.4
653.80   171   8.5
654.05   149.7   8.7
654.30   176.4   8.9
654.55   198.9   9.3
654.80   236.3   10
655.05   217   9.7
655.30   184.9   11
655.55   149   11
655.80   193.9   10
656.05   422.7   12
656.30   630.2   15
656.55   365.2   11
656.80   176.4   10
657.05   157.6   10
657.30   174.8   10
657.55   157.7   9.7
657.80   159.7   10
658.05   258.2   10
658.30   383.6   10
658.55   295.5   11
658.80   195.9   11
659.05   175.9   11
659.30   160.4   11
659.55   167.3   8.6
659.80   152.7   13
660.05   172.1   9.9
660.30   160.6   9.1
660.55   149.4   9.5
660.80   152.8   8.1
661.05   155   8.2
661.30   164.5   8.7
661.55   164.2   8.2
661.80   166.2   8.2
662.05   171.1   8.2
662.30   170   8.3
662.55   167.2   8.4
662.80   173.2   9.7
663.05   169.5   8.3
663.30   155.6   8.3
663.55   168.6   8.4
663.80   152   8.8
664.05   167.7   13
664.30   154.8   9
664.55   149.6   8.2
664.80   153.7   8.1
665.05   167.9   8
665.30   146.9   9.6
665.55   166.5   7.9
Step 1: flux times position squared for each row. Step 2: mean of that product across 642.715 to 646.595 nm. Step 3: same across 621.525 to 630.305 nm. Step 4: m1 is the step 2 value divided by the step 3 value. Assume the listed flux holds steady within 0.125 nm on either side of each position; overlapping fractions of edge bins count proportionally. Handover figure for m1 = 1.0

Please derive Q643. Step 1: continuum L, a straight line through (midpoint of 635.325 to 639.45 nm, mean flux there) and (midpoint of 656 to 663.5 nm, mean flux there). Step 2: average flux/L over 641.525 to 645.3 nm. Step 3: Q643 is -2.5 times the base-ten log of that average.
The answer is 0.12 mag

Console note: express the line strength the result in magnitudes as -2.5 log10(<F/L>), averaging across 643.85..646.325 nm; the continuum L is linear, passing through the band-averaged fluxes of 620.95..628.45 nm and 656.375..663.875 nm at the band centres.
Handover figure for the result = 0.13 mag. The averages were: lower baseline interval 158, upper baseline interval 190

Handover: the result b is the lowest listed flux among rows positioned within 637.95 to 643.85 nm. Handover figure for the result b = 136.6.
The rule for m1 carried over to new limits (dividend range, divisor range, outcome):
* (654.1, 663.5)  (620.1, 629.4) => 1.44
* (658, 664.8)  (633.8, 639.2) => 1.20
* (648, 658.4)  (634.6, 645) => 1.28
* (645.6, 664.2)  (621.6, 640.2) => 1.23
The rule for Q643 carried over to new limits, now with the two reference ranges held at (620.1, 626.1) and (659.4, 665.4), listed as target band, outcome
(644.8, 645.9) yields 0.05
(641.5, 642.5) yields 0.06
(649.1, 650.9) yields 0.06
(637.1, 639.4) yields -0.01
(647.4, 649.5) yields 0.02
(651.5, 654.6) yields -0.05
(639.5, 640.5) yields -0.02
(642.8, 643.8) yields 0.01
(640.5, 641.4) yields 0.01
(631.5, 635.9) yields 0.01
